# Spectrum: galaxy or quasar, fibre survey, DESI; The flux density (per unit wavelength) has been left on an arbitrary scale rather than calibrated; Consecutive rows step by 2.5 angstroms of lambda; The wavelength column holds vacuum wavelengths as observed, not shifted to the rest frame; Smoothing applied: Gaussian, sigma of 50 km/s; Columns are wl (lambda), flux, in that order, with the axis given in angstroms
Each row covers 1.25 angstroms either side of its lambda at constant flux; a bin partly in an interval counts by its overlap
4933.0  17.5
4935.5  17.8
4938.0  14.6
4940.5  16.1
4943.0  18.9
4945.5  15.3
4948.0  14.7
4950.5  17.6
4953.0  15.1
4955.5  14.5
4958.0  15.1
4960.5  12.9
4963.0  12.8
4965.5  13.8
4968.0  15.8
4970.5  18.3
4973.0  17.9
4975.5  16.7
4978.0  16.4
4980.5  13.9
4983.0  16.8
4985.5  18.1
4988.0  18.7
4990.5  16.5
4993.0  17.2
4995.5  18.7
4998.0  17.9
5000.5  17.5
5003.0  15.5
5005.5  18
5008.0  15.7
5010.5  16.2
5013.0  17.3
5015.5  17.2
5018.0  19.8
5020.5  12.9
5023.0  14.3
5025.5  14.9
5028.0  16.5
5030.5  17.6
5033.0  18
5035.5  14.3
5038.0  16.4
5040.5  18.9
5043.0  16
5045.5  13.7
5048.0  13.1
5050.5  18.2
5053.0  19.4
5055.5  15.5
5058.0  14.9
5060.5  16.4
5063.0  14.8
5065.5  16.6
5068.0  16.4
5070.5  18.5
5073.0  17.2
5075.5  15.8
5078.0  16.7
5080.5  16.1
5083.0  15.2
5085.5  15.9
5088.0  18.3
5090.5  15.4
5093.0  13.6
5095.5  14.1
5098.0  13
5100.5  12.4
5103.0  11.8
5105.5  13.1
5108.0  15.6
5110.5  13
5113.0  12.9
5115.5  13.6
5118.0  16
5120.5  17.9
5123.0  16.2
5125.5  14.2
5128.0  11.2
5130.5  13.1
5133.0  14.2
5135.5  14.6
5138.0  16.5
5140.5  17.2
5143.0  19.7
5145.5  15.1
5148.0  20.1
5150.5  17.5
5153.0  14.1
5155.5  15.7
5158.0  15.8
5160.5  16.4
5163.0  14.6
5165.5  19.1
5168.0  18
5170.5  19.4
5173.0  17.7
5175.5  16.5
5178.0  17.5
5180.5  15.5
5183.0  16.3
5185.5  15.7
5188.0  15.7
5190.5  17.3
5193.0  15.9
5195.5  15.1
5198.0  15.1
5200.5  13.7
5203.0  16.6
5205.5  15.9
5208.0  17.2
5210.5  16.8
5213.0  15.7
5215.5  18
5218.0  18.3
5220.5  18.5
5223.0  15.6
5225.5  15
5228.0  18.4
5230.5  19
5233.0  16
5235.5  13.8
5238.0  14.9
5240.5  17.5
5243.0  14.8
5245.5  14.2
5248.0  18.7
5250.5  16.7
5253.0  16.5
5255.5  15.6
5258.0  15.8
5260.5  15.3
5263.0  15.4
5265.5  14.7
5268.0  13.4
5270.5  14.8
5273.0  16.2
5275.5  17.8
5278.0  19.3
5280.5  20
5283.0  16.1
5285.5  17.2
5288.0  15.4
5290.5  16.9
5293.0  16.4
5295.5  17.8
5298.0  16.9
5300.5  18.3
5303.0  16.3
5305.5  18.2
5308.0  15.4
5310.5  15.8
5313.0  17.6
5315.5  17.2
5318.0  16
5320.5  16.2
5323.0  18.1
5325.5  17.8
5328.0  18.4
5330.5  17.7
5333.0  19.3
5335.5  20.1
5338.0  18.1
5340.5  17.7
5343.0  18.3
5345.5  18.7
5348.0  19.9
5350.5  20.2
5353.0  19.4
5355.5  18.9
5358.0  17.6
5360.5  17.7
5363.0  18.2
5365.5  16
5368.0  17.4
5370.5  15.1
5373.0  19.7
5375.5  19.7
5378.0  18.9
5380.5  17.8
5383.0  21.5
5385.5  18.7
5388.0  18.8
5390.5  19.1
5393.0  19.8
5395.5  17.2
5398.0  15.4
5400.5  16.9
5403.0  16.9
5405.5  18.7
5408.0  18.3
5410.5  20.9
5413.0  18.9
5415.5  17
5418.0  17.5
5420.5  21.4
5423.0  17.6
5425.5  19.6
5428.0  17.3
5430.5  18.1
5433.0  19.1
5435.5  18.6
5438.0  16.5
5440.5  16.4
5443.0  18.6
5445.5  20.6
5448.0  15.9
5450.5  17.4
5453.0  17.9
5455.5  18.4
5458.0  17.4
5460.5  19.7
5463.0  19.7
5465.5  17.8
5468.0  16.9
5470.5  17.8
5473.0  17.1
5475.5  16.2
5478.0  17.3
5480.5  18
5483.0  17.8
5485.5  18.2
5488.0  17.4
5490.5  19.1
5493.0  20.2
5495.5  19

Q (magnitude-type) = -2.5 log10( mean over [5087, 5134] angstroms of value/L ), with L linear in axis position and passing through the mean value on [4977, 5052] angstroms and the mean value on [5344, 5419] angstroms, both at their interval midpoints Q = 0.20 mag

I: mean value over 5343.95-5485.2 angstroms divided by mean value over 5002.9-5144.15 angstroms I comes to 1.16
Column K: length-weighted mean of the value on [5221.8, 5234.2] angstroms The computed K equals 16.8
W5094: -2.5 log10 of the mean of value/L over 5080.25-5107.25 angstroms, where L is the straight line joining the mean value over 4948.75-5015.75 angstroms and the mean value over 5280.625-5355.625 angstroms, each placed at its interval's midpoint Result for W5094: 0.17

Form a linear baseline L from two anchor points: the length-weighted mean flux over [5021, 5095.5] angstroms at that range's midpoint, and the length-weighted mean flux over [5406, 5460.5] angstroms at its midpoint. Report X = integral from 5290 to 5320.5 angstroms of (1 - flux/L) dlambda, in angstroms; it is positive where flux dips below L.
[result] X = 1.2 angstroms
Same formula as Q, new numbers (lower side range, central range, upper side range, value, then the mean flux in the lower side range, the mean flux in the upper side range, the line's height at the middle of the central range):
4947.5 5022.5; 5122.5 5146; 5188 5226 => 0.079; 16.3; 16.3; 16.3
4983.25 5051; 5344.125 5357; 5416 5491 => -0.099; 16.6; 18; 17.7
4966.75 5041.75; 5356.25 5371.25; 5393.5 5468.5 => 0.048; 16.8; 18.1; 17.9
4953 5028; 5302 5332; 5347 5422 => 0.061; 16.2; 18.4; 18.1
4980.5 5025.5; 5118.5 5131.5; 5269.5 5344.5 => 0.166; 16.8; 17.4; 17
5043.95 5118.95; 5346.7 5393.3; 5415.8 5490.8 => -0.074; 15.2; 18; 17.4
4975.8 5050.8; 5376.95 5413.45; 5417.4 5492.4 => -0.039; 16.5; 18.1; 17.9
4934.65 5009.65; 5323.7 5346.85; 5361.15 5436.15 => -0.025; 16.3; 18.3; 18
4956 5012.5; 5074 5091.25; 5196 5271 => 0.001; 16.4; 16.1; 16.2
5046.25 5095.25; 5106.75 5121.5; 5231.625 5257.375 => 0.091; 16.1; 15.9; 16.1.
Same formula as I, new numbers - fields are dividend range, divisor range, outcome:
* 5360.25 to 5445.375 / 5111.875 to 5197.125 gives 1.14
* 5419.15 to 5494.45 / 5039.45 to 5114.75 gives 1.18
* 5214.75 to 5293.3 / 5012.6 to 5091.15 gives 1.01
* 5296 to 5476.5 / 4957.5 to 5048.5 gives 1.11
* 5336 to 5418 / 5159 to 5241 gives 1.11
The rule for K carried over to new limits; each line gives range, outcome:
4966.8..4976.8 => 17.2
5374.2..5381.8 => 18.8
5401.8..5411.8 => 18.7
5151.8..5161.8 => 15.5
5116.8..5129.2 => 15.1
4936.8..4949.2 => 15.9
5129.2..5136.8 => 14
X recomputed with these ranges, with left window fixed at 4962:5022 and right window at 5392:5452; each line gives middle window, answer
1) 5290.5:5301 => 0.3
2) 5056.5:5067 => 0.7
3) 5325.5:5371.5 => -1.1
